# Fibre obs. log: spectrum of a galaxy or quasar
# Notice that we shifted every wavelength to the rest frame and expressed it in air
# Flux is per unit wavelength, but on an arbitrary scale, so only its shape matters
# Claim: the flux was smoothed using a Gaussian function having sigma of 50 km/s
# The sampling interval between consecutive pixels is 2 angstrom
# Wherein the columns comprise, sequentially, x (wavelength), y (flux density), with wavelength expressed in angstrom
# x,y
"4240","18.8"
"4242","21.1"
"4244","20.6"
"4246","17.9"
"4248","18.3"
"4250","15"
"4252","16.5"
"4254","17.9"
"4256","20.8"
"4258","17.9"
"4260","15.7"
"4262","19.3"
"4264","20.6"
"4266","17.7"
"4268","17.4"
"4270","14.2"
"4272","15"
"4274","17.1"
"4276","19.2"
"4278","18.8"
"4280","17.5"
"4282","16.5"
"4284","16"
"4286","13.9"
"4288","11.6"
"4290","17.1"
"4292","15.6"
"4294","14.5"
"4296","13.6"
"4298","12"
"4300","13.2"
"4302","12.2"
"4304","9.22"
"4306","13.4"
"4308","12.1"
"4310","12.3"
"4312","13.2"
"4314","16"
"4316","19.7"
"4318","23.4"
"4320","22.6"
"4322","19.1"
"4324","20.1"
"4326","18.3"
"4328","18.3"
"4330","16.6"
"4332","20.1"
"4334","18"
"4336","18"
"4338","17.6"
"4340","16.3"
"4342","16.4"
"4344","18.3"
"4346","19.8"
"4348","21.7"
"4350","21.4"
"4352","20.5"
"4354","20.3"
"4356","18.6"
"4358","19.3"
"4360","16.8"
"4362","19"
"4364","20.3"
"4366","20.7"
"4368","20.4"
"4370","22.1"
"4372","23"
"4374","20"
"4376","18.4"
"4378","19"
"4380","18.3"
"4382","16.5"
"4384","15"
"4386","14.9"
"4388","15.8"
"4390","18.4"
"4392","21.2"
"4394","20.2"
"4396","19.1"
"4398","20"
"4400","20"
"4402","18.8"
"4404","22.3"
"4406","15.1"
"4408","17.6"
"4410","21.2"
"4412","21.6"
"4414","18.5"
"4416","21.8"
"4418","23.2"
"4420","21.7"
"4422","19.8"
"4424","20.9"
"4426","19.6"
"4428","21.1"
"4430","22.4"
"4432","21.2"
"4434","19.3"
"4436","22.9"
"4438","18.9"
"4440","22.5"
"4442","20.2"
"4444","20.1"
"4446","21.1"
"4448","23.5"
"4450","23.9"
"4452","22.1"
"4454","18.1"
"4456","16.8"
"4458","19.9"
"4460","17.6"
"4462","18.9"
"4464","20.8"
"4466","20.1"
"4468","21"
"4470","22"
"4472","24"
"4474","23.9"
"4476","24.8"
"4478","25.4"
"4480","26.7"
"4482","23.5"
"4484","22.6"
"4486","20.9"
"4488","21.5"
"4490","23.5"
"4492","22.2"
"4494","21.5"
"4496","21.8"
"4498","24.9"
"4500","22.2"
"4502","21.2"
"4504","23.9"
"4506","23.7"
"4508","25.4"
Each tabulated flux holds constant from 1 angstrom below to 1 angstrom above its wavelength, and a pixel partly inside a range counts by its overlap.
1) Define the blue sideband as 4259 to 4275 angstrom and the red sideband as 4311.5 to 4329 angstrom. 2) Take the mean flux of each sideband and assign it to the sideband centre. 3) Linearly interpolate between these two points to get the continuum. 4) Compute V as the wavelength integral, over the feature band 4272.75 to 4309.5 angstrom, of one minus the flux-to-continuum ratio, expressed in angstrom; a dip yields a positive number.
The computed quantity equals 6.9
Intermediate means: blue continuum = 17.1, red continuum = 19.1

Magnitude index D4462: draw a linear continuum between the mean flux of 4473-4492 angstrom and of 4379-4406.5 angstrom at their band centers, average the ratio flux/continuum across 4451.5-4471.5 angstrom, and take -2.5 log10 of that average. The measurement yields 0.13 mag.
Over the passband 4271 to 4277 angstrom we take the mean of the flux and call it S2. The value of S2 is 17.1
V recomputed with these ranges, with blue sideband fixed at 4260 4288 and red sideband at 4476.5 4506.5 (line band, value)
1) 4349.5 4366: -0.2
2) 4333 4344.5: 0.8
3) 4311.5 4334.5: -0.8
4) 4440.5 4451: 0.0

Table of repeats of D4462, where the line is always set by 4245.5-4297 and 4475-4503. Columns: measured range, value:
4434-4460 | 0.06 mag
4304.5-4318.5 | 0.18 mag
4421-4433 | 0.02 mag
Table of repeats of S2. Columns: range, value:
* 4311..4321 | 19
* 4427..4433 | 21.6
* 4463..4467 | 20.5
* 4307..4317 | 14.7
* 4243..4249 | 18.9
